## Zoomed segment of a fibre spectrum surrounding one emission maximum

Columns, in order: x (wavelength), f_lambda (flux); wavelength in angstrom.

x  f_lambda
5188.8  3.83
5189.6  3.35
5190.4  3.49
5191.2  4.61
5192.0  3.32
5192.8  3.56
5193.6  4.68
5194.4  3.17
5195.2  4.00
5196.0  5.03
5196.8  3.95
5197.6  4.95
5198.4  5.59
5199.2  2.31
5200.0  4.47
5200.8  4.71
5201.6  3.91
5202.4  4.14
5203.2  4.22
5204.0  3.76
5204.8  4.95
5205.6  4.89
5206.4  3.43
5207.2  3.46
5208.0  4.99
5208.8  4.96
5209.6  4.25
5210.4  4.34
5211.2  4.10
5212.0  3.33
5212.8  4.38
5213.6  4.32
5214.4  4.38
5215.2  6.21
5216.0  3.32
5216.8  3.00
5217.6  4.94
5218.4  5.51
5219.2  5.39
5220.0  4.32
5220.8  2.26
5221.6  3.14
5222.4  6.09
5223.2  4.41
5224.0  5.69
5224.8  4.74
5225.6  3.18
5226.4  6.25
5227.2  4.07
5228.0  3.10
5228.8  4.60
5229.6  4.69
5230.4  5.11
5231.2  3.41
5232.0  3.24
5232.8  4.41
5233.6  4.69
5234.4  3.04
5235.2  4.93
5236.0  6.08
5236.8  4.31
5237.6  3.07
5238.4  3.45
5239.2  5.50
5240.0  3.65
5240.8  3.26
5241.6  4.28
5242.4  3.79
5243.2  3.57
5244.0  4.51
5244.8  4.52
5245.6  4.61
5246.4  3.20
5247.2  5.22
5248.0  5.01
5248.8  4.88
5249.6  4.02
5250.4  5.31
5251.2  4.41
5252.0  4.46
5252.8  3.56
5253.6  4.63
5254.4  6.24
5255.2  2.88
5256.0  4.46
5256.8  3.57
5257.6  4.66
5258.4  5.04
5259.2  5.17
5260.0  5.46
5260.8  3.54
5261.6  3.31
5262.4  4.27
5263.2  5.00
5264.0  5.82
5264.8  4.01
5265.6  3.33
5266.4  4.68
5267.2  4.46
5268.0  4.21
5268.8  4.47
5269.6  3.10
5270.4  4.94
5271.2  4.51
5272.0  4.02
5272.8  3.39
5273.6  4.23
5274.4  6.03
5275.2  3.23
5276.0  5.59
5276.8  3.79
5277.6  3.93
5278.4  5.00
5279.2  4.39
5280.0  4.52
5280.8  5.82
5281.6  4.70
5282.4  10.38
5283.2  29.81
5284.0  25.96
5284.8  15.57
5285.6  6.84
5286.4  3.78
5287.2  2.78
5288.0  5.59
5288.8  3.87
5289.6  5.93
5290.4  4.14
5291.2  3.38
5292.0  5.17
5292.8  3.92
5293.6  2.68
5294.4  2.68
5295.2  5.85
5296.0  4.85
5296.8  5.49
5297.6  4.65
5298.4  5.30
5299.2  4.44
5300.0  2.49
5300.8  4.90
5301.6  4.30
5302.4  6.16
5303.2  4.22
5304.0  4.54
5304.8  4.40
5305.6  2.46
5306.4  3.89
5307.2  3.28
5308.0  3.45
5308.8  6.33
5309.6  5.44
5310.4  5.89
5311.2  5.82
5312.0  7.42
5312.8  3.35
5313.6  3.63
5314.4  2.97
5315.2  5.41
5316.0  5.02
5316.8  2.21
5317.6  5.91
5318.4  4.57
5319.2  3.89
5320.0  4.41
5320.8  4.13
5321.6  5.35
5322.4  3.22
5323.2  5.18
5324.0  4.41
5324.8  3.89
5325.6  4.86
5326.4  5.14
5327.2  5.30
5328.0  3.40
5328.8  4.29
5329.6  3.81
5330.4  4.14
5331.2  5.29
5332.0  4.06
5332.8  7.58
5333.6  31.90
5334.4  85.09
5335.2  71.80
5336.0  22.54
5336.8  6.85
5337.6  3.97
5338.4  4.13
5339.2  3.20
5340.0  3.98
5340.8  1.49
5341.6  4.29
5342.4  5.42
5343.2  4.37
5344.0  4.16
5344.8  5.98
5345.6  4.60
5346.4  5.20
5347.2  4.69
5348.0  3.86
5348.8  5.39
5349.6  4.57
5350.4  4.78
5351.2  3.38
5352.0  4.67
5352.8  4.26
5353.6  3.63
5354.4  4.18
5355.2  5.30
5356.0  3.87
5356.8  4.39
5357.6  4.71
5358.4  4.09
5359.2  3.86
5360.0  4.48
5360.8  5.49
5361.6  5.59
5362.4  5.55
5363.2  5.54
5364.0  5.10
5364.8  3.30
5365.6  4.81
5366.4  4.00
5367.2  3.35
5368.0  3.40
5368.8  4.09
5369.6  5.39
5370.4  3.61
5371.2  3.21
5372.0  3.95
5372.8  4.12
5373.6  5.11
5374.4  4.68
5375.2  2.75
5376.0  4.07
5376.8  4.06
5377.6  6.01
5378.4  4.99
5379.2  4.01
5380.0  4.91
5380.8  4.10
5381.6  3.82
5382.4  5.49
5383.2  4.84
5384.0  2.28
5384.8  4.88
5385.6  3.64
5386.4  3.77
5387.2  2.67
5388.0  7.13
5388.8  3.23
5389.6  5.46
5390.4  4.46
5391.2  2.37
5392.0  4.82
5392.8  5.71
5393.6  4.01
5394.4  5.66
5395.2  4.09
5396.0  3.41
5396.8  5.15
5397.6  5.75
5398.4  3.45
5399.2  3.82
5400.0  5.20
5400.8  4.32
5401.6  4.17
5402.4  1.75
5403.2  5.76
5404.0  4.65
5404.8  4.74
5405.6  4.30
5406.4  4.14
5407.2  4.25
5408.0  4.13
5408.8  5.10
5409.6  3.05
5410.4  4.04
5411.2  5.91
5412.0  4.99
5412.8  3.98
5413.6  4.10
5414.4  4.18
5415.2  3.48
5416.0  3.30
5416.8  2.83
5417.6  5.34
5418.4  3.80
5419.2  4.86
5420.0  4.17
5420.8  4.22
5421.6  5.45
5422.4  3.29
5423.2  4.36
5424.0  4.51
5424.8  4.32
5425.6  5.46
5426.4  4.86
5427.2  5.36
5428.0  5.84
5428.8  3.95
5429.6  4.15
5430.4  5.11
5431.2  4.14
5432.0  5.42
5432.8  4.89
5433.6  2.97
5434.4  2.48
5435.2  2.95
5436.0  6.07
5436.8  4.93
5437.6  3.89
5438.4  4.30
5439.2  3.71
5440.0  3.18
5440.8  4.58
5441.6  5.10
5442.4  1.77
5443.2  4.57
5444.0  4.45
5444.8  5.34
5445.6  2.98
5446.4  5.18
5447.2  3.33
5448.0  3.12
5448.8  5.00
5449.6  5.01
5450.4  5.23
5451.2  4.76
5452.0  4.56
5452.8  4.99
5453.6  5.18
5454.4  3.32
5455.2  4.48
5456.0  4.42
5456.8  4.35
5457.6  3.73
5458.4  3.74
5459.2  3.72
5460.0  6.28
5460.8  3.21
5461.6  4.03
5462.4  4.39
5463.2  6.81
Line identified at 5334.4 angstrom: [O III]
